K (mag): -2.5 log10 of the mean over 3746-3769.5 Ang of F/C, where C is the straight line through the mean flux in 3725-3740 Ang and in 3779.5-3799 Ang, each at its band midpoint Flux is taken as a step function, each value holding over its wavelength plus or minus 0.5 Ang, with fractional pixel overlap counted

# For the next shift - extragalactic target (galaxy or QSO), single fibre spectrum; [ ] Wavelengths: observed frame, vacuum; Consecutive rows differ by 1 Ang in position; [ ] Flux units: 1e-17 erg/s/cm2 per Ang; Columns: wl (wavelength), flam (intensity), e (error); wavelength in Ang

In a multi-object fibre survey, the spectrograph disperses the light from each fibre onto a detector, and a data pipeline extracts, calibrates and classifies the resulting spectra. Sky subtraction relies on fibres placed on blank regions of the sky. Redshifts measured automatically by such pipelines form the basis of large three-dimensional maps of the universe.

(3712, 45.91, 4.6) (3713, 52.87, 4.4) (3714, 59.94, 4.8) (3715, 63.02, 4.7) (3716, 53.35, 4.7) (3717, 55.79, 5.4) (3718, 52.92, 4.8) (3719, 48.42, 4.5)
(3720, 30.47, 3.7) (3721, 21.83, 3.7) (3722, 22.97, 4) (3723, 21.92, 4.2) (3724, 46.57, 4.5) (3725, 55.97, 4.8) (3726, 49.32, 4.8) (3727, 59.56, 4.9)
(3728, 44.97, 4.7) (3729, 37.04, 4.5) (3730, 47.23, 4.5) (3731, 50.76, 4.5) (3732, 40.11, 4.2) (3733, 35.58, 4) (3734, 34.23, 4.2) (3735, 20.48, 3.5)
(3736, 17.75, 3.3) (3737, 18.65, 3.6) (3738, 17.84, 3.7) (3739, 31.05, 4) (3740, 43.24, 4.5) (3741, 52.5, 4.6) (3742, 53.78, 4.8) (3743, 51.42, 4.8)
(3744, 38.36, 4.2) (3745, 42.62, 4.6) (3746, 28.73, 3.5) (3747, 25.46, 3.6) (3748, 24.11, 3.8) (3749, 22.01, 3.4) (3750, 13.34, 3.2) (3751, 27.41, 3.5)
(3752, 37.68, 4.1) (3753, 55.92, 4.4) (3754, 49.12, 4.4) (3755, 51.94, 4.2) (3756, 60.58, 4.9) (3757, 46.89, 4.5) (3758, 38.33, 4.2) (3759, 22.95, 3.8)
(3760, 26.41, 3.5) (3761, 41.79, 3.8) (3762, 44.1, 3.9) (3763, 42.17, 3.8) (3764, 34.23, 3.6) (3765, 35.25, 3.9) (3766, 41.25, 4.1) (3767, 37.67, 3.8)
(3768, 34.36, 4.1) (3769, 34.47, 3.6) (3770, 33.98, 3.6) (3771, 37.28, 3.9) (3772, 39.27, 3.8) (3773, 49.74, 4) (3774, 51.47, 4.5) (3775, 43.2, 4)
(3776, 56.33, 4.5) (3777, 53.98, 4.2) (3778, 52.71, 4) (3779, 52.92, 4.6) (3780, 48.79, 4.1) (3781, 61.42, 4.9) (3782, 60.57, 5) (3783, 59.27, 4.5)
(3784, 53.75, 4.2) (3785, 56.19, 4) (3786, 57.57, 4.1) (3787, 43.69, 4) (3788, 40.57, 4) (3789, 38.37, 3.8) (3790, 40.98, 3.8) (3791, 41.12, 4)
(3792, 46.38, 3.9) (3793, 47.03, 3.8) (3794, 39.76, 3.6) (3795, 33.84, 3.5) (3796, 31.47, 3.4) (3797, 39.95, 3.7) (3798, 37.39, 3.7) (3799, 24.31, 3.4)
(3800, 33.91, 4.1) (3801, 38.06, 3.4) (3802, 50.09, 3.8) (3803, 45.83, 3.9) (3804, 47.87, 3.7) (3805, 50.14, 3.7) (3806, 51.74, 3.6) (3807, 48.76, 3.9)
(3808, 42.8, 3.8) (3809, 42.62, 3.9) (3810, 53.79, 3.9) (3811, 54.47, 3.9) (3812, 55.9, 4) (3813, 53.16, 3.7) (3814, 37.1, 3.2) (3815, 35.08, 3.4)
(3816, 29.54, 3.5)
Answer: 0.12 mag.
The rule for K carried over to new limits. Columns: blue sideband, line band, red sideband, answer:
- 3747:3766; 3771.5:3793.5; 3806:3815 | -0.176 mag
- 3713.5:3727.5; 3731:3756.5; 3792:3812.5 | 0.245 mag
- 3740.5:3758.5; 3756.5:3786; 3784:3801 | -0.105 mag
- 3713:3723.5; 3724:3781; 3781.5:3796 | 0.122 mag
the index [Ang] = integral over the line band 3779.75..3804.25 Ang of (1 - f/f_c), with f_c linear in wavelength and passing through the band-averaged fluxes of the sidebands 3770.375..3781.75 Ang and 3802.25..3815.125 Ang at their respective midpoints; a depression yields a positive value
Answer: 2.2 Ang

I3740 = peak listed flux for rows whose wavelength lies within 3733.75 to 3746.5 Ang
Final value 53.78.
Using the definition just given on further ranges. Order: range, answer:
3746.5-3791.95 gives 61.42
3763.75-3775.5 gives 51.47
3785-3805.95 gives 57.57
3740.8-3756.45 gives 60.58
